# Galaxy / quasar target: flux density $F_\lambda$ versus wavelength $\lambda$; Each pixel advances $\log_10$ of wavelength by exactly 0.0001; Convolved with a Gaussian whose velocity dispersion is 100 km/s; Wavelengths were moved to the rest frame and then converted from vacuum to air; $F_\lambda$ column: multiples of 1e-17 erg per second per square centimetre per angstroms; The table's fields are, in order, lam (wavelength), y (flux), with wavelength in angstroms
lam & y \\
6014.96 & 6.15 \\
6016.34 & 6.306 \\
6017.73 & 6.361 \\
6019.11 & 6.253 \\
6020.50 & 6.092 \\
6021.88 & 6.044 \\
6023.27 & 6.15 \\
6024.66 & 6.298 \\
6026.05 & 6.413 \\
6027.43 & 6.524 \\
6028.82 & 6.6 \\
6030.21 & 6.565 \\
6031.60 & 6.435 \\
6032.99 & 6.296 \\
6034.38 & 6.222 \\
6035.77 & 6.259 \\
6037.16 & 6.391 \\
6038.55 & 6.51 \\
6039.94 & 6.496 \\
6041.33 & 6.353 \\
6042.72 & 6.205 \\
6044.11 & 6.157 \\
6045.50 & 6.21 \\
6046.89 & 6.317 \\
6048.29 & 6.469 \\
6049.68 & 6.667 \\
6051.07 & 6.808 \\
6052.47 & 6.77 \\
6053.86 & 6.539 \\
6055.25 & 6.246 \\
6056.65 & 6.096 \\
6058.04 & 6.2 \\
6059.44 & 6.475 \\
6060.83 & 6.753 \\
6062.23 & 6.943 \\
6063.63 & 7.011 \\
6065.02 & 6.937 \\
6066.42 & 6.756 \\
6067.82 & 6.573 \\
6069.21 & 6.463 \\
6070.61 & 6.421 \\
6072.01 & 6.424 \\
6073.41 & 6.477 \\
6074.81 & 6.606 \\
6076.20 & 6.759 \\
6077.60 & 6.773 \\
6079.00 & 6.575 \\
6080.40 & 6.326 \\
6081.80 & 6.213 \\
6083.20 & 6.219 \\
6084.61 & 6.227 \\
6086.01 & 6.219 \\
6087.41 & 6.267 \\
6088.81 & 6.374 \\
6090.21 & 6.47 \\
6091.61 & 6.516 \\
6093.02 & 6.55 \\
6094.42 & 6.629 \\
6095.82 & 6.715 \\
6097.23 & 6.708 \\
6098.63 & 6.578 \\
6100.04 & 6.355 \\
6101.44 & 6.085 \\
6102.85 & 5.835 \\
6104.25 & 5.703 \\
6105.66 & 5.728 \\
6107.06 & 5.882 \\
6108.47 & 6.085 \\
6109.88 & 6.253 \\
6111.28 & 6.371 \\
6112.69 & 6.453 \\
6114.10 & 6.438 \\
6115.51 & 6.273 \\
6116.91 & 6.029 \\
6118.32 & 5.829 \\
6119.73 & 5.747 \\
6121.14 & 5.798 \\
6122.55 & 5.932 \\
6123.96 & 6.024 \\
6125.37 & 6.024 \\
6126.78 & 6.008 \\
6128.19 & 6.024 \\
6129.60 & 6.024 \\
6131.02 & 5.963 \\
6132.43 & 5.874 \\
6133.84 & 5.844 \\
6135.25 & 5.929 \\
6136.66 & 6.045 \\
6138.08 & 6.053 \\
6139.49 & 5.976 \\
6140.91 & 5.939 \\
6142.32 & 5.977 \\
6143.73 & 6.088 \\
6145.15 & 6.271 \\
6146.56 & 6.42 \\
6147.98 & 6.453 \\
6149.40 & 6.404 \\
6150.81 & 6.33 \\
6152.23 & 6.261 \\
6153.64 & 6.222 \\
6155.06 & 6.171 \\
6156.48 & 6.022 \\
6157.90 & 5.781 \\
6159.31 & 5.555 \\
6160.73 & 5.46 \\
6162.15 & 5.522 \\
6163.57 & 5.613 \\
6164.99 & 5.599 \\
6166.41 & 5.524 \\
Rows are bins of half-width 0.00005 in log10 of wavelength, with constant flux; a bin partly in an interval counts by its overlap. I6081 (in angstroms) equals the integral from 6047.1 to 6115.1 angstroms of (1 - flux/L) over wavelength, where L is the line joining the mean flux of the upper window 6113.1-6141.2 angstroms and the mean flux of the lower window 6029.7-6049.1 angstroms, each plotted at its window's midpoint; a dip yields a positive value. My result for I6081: -2.79 angstroms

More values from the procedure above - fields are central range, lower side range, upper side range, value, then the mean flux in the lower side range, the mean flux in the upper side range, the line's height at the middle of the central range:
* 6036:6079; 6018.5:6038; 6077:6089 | -1.3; 6.32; 6.35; 6.34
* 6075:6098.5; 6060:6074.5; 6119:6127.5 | -0.3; 6.67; 5.92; 6.41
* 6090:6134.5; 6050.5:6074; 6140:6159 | 1.4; 6.58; 6.17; 6.34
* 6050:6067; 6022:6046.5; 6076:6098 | -0.6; 6.35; 6.46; 6.4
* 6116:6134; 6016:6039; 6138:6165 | 0.4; 6.33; 6.02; 6.08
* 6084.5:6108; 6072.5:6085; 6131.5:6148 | 0.2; 6.47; 6.06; 6.35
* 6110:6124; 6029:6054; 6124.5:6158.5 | 0.2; 6.43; 6.09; 6.17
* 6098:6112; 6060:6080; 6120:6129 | 0.3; 6.67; 5.96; 6.21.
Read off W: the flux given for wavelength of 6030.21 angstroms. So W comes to 6.565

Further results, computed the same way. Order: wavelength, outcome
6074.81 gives 6.606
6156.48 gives 6.022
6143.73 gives 6.088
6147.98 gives 6.453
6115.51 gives 6.273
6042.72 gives 6.205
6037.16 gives 6.391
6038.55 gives 6.51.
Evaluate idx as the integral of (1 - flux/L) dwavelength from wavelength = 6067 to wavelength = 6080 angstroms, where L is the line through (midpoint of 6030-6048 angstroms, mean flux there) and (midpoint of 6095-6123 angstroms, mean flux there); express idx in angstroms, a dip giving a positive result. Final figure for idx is -0.7 angstroms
